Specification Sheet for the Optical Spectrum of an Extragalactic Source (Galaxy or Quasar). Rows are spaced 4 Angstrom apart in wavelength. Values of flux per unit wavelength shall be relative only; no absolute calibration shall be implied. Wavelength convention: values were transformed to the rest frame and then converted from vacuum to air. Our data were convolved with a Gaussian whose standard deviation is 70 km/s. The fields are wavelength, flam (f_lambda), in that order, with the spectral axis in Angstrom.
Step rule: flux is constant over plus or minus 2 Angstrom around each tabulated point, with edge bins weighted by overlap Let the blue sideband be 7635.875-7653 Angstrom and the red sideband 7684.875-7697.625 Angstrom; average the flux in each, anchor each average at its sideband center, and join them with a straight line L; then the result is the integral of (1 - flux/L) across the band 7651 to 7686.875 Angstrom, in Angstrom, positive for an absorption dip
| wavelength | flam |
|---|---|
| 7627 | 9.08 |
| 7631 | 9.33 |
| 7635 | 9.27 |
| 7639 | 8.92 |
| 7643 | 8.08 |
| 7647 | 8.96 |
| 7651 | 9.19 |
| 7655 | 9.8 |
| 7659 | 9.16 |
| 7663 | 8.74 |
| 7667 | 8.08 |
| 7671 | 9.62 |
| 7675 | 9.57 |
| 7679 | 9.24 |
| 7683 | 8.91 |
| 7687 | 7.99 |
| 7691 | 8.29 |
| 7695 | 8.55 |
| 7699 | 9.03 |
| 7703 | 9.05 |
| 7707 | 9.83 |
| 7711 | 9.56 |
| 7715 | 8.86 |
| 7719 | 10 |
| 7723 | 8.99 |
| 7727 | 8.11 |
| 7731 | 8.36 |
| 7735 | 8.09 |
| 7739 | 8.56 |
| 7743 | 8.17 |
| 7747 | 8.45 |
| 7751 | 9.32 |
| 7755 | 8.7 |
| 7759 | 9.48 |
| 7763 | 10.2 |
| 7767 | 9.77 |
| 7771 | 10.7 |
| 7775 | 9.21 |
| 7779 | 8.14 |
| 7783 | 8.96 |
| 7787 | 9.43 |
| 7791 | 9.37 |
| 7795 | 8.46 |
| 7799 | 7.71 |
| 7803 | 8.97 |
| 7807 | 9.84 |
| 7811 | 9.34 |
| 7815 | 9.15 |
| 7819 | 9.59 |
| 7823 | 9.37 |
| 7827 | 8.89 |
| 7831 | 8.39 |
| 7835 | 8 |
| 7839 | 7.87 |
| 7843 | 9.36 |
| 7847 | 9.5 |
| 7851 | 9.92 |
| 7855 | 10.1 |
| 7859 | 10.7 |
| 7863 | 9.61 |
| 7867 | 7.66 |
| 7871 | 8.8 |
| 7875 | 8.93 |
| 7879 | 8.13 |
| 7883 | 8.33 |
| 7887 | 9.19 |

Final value -2.2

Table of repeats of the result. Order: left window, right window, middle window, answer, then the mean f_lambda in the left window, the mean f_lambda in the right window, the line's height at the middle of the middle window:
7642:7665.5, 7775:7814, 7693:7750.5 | 0.8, 9.01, 8.93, 8.97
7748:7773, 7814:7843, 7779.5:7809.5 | 0.9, 9.65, 8.78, 9.21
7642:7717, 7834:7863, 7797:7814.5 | 0.6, 8.99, 9.41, 9.31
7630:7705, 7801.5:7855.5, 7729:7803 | 0.9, 8.93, 9.14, 9.06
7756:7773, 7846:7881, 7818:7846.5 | 2.1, 9.96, 9.25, 9.48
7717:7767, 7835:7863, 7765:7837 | 1.1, 8.91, 9.46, 9.21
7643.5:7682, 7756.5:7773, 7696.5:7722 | 0.4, 9.1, 10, 9.51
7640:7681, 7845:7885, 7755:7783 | -1.1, 9.04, 9.17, 9.11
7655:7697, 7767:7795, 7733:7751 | 1.4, 8.86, 9.28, 9.12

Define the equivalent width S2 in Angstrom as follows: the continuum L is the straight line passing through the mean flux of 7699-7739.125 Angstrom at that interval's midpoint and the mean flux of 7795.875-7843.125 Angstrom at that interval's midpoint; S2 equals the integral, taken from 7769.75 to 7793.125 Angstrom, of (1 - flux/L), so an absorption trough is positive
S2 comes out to -1.0 Angstrom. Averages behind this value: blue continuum 8.96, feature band 9.25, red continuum 8.84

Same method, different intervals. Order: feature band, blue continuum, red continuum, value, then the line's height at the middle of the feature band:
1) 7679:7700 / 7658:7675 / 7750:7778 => 1.2 Angstrom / 9.11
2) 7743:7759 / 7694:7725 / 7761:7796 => 0.9 Angstrom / 9.33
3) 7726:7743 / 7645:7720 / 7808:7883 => 1.5 Angstrom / 9.06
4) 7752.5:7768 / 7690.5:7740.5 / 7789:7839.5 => -1.1 Angstrom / 8.88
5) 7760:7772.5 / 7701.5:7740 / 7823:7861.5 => -1.5 Angstrom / 9.05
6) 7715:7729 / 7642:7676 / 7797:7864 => 0.1 Angstrom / 9.09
